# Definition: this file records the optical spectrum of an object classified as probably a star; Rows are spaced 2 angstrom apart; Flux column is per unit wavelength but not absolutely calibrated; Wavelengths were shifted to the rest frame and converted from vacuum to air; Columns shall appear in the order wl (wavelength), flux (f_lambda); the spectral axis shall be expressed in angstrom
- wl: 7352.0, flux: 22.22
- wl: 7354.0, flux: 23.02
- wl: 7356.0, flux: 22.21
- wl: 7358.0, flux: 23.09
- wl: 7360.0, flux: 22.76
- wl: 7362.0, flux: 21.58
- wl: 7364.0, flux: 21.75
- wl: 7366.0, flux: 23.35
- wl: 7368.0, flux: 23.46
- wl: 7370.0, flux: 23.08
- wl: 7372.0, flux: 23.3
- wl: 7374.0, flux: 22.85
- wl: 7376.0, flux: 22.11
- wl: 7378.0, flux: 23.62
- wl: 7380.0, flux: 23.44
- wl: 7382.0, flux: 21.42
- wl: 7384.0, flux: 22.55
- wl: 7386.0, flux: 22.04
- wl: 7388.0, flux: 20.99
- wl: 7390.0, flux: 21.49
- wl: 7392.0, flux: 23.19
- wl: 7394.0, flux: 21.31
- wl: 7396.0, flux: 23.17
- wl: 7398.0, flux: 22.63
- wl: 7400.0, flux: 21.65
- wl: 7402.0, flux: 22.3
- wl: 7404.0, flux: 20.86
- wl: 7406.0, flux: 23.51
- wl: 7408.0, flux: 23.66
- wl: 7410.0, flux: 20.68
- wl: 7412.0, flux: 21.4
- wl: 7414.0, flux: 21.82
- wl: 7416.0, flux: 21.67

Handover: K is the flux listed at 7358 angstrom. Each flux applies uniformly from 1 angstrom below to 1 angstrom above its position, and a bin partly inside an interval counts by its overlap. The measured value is 23.09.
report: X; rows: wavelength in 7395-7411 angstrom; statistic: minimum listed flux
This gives 20.68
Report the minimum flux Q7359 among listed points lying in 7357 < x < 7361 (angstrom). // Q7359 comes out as 22.76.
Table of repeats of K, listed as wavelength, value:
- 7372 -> 23.3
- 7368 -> 23.46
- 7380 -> 23.44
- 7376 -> 22.11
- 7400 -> 21.65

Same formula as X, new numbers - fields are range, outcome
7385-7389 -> 20.99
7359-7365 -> 21.58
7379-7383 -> 21.42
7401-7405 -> 20.86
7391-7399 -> 21.31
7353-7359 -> 22.21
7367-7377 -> 22.11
